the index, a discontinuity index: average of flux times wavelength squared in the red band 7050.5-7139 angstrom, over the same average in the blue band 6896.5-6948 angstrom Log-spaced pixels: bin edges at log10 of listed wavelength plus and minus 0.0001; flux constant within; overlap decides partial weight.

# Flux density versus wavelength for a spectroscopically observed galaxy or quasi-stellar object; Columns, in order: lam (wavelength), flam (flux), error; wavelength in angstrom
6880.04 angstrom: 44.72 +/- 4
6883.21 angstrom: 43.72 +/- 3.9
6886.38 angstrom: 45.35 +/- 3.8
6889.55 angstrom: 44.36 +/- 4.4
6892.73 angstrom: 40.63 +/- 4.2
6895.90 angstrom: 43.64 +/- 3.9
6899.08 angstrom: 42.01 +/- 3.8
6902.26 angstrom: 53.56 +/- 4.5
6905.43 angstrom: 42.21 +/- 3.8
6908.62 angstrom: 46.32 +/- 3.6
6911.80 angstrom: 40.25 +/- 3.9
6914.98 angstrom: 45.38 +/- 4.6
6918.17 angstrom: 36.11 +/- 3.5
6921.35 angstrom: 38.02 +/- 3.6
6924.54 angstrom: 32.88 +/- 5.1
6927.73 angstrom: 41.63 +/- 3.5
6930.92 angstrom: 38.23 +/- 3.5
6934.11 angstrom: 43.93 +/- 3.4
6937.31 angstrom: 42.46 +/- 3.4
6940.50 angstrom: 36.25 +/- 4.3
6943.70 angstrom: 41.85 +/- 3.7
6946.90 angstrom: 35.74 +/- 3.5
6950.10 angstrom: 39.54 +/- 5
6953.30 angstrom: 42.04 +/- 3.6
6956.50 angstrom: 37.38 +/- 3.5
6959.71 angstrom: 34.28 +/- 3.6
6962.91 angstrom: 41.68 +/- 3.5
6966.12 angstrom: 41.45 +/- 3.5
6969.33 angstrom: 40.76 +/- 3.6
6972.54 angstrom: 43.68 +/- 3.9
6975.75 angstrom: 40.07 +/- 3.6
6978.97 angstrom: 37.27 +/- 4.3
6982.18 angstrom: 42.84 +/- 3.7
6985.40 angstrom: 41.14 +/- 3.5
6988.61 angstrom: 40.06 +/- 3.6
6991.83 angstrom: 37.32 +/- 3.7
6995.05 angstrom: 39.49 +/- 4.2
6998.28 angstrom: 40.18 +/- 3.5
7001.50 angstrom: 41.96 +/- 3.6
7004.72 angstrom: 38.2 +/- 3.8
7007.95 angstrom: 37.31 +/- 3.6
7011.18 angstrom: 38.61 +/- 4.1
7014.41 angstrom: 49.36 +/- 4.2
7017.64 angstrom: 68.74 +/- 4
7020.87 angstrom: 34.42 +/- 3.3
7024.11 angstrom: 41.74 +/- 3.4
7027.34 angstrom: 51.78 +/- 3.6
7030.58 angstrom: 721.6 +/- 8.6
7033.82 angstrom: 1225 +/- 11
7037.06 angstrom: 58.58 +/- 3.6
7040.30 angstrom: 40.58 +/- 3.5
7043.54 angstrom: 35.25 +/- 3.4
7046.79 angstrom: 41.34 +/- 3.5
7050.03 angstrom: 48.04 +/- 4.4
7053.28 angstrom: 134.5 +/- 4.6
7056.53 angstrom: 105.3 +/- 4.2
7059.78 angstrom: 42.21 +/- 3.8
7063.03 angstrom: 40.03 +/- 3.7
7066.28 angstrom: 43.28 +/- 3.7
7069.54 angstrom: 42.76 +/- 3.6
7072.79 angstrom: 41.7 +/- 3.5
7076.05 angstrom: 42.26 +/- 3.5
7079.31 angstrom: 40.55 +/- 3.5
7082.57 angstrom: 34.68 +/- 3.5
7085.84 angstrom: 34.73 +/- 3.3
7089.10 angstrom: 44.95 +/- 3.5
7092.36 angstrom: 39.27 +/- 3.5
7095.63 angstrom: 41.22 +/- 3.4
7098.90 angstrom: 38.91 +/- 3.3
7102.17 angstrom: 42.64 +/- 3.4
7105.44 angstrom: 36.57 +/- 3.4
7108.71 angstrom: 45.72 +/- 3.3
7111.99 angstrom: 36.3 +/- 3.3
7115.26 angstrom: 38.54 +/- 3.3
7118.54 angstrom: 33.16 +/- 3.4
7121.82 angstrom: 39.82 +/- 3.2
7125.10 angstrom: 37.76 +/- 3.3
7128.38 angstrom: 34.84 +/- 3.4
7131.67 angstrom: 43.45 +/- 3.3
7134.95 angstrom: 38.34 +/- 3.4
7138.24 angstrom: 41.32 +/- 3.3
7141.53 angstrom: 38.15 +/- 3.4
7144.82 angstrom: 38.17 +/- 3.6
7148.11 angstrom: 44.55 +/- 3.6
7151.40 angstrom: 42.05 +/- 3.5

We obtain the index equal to 1.2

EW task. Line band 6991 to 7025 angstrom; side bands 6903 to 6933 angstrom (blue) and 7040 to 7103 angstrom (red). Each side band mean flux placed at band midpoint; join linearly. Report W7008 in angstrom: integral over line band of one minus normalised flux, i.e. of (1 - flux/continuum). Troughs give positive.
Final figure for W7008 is 2.15 angstrom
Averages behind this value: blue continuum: 40.6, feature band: 42.6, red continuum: 48.9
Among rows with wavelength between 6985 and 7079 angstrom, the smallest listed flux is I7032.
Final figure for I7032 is 34.42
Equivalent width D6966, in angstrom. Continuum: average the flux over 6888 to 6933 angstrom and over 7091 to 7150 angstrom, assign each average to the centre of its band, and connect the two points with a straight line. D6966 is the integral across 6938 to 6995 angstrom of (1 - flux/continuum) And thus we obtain 2.1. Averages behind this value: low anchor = 41.8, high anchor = 39.4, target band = 39.7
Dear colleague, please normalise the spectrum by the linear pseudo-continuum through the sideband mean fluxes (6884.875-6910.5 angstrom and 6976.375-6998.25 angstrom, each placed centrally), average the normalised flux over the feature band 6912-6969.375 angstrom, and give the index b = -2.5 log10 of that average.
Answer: 0.08 mag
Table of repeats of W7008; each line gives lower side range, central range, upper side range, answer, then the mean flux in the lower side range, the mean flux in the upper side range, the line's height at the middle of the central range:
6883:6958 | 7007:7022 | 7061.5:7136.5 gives -2.22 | 41.4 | 39.6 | 40.4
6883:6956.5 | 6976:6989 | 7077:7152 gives 0.14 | 41.4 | 39.4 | 40.8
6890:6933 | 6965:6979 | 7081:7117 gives -0.01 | 41.7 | 39.4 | 41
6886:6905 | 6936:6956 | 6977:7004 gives 1.29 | 44.7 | 40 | 42.2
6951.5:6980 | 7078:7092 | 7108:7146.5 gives 0.08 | 39.9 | 38.6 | 39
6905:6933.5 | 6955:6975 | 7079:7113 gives 0.06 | 40.2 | 39.6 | 40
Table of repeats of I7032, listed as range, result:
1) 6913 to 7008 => 32.88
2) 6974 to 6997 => 37.27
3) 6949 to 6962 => 34.28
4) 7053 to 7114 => 34.68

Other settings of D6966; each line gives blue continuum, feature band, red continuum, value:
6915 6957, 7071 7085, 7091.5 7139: -0.1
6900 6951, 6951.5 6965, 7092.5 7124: 0.6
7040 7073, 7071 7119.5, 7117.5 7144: 7.9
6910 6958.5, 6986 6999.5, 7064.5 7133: 0.0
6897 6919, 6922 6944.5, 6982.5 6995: 1.7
